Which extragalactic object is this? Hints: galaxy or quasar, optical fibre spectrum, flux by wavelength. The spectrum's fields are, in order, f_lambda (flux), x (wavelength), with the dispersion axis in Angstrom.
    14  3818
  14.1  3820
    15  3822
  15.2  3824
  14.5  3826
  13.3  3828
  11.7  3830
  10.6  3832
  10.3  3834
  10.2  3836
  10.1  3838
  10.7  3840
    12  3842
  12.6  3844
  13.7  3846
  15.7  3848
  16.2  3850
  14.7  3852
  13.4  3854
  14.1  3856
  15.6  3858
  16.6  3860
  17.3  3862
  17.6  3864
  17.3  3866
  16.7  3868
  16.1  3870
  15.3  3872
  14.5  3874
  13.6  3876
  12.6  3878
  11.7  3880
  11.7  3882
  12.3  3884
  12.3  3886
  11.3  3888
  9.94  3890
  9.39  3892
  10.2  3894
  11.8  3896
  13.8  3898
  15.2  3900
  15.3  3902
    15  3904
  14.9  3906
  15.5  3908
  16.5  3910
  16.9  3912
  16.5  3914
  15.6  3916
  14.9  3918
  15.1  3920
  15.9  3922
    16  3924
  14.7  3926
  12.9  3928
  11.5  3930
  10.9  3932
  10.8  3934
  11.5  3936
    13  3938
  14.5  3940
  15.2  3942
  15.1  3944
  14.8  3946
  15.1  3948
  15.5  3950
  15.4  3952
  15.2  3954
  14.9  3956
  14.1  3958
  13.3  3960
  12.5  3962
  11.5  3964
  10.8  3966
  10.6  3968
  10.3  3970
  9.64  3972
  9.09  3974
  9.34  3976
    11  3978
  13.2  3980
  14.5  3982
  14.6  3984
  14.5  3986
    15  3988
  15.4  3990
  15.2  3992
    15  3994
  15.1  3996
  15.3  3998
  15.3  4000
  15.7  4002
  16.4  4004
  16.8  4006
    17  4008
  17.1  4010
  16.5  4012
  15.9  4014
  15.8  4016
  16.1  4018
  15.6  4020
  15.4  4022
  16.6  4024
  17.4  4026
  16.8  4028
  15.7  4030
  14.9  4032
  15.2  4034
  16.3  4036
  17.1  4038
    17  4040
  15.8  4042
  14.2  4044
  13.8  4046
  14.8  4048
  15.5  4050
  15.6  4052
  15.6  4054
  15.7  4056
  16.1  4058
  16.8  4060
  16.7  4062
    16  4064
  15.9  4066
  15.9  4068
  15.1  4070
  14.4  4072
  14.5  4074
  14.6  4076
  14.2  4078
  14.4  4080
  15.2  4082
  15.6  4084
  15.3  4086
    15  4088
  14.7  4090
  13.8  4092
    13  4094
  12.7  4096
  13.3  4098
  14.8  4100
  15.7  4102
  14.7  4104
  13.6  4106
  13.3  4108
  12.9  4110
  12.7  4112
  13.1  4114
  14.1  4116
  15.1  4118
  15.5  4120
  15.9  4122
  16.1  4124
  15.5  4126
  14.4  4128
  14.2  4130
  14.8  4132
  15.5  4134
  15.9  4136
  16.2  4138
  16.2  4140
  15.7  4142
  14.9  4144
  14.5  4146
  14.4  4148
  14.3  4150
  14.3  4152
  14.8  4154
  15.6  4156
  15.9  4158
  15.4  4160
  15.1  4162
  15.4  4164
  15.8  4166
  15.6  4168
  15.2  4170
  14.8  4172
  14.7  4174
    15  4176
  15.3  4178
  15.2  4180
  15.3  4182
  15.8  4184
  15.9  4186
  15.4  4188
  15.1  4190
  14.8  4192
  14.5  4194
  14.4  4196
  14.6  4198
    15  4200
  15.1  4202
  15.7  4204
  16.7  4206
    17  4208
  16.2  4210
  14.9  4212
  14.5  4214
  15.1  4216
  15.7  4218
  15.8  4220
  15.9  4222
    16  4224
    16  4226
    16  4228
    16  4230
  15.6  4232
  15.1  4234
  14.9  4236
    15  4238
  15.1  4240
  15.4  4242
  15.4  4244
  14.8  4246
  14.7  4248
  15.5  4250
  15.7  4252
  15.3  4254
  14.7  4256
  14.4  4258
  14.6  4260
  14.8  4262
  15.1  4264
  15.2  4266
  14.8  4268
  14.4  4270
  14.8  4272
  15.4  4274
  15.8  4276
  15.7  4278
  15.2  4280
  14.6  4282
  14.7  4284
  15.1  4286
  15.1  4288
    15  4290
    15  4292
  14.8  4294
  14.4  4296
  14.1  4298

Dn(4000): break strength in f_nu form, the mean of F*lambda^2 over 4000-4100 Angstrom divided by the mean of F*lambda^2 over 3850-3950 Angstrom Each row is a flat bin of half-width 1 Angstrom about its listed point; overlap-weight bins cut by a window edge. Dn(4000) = 1.2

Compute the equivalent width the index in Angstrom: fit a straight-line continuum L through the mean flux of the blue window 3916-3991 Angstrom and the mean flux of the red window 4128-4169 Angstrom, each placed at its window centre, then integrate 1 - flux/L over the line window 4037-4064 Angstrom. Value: -2.8 Angstrom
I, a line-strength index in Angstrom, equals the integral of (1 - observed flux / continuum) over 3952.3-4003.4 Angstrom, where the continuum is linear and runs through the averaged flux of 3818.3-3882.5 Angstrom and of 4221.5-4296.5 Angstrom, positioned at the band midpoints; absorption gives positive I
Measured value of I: 3.6 Angstrom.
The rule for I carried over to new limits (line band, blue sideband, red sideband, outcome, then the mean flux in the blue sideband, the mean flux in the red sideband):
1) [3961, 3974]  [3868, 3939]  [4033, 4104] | 3.2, 13.6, 15.1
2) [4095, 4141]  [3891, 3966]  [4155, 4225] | 1.2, 14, 15.4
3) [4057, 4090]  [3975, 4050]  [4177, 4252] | 0.0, 15.3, 15.4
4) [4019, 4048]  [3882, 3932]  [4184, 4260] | -2.8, 13.8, 15.3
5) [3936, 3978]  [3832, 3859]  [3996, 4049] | 5.3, 12.9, 15.9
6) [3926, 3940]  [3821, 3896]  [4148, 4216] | 1.7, 13.4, 15.2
